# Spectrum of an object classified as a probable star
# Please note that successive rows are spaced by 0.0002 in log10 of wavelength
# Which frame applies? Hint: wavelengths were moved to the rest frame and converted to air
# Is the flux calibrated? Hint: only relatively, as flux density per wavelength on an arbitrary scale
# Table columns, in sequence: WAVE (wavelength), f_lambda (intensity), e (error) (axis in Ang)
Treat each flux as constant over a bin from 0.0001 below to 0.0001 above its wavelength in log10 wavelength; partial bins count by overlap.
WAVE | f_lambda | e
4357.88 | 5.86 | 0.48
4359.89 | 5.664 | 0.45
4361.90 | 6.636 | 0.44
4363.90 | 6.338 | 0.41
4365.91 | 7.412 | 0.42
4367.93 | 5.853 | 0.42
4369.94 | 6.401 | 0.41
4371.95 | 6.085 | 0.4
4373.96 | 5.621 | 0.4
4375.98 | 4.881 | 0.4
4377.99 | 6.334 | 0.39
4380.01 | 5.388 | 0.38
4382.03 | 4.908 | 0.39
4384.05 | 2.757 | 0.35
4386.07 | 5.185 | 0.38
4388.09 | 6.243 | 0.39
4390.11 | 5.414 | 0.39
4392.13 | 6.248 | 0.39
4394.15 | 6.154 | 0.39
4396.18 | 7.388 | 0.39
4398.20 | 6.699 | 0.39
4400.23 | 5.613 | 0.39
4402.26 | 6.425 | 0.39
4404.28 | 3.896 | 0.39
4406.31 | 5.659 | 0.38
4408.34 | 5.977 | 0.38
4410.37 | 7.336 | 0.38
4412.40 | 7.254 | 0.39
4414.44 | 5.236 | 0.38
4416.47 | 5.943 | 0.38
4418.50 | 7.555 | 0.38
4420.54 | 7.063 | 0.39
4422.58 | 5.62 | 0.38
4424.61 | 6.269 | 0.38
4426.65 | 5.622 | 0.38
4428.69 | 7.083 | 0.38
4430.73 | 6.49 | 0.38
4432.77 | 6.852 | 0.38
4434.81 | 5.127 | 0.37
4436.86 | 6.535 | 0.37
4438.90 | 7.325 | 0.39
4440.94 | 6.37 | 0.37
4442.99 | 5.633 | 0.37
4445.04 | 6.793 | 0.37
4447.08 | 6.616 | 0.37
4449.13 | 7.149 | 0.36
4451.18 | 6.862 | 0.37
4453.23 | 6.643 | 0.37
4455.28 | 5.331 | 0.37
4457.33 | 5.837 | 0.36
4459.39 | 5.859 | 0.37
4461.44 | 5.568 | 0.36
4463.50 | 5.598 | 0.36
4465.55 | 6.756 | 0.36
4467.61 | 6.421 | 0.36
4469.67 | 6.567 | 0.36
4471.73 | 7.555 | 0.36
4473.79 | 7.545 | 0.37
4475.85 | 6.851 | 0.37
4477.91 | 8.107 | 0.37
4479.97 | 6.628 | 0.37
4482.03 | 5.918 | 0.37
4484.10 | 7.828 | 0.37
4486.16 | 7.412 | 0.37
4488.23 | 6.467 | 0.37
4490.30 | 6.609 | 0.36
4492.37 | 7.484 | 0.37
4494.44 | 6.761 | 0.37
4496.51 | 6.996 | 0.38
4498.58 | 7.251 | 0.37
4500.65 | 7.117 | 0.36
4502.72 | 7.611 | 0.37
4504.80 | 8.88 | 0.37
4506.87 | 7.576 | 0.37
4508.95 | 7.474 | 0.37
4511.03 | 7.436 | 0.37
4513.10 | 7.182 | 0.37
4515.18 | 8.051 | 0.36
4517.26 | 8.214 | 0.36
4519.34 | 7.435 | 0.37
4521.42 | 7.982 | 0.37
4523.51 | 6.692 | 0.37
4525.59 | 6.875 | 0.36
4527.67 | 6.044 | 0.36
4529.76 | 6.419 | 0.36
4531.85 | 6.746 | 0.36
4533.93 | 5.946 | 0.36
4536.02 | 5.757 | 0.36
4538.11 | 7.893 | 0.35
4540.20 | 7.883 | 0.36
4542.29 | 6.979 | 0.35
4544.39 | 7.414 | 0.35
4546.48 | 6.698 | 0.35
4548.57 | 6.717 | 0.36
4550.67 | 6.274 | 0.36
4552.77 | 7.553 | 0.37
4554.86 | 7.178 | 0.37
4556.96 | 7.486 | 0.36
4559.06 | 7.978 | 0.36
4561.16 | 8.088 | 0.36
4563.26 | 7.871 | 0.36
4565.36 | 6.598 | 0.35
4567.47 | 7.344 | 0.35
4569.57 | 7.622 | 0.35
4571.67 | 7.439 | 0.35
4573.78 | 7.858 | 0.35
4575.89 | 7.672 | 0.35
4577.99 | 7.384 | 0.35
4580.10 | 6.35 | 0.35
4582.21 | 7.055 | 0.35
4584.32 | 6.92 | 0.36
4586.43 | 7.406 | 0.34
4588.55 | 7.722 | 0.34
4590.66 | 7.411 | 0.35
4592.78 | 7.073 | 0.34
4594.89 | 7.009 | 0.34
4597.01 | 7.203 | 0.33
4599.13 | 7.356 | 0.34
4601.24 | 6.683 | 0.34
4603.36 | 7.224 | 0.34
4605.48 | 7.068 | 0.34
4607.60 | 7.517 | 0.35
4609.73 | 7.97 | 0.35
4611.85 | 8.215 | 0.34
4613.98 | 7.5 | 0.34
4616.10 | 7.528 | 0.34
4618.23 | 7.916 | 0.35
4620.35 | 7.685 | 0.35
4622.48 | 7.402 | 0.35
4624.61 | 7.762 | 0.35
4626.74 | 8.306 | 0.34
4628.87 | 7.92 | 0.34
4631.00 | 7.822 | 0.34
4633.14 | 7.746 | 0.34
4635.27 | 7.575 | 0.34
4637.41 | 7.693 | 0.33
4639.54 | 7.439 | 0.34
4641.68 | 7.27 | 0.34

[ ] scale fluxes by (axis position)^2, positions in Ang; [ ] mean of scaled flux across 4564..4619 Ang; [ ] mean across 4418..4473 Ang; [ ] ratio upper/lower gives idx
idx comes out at 1.22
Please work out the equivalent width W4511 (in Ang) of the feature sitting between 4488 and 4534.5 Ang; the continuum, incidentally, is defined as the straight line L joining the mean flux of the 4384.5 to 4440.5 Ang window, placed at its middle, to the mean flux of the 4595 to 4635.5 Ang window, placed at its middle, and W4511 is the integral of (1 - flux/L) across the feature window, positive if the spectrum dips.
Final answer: -2.3 Ang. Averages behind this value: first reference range 6.2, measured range 7.21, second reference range 7.59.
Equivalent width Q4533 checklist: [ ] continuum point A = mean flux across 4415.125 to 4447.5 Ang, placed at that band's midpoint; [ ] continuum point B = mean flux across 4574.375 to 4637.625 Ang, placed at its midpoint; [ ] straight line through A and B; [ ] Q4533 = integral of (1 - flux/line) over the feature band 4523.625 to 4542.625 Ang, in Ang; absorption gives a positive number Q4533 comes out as 0.9 Ang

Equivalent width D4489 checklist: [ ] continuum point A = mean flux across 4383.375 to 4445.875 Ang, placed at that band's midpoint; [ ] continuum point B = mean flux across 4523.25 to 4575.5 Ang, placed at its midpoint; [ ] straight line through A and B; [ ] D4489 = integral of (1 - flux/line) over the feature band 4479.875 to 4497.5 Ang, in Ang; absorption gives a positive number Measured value -0.6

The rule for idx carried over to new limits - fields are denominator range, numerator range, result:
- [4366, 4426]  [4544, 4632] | 1.36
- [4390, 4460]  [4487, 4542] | 1.19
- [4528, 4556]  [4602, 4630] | 1.16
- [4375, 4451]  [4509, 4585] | 1.25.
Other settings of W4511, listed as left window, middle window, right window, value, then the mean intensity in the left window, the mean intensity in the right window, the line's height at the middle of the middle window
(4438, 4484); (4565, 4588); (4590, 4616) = -0.2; 6.57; 7.36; 7.21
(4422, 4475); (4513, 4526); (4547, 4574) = -1.0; 6.39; 7.36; 7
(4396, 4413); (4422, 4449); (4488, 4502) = 0.4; 6.17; 7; 6.45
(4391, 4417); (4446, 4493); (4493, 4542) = 0.7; 6.14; 7.23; 6.77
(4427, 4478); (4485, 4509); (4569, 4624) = -1.9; 6.5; 7.39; 6.77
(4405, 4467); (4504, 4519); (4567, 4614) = -2.1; 6.32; 7.34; 6.82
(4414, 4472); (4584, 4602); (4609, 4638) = 0.8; 6.35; 7.79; 7.55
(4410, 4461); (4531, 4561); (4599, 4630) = 0.3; 6.39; 7.61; 7.15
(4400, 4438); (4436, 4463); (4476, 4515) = 1.2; 6.2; 7.27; 6.63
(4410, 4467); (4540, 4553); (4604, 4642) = 0.3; 6.36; 7.69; 7.14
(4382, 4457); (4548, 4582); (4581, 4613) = -1.1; 6.16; 7.32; 7.11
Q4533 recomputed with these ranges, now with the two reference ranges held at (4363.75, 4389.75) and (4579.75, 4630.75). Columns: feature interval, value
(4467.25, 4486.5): -2.03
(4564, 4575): -0.35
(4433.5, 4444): -0.18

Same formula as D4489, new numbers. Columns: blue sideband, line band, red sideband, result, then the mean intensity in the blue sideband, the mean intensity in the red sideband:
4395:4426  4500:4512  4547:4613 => -1.5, 6.25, 7.33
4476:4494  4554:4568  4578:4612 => -0.7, 7.04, 7.24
